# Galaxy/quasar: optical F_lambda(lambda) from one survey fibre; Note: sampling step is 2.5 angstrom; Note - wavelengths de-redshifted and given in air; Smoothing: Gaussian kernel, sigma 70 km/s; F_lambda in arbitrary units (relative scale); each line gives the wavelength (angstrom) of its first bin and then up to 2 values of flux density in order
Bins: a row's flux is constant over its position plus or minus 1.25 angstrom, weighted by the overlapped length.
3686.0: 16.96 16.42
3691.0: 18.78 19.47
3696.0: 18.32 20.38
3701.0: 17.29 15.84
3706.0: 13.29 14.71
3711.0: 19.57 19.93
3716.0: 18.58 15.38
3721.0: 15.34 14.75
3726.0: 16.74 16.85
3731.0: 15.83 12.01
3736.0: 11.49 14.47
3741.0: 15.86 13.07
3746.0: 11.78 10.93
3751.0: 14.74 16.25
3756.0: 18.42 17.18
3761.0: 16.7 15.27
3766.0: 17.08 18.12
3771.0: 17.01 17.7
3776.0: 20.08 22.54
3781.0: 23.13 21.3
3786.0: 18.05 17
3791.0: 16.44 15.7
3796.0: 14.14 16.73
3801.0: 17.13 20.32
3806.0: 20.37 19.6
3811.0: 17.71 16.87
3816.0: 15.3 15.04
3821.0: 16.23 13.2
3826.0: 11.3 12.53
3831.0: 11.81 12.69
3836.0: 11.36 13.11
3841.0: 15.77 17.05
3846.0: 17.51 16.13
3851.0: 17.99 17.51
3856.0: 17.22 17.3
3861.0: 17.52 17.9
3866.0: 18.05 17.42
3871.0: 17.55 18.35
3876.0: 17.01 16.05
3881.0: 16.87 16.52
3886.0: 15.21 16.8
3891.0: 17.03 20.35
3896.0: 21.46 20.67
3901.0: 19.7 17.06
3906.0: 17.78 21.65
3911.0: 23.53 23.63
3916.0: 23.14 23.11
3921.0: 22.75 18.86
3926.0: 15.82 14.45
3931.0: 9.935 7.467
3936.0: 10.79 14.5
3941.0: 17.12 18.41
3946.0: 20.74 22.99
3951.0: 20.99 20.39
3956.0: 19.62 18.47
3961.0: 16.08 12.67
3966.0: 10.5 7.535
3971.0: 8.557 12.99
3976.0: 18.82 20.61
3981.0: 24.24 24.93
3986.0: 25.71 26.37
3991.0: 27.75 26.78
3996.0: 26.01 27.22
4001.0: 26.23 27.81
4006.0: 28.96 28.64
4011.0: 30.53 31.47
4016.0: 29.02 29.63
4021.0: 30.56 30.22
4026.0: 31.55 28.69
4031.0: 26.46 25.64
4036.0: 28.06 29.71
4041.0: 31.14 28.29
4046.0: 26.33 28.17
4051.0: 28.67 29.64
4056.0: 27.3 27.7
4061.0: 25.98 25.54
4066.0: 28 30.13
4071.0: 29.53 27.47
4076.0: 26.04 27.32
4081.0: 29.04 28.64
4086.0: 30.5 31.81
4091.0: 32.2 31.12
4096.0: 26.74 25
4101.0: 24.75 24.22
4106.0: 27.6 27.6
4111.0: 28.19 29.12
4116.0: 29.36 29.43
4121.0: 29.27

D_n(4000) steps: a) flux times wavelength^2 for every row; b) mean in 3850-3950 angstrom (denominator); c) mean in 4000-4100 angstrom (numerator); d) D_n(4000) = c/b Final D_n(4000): 1.7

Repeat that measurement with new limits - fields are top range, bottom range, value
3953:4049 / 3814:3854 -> 1.82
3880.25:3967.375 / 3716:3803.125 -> 1.19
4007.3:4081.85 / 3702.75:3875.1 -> 1.99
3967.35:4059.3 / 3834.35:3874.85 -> 1.70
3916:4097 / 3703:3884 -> 1.65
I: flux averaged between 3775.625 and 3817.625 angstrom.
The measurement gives 18.3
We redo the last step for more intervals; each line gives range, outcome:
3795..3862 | 15.9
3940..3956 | 20.1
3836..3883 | 16.9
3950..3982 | 16.2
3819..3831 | 13.3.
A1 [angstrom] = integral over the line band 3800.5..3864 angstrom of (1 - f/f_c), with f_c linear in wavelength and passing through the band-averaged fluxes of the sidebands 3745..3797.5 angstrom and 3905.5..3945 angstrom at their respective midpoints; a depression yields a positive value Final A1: 5.1 angstrom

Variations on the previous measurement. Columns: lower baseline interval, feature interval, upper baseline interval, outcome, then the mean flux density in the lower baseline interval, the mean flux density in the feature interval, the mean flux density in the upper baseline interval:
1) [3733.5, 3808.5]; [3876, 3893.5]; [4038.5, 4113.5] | 3.6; 16.8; 16.7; 28.1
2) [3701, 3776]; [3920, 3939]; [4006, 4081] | 7.6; 15.8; 14.2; 28.5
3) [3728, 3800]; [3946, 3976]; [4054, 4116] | 9.7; 16.4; 15.9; 28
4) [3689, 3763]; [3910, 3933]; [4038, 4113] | 3.7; 16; 19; 28.1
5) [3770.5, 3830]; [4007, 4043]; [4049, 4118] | -4.8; 17.3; 29.4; 28.1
